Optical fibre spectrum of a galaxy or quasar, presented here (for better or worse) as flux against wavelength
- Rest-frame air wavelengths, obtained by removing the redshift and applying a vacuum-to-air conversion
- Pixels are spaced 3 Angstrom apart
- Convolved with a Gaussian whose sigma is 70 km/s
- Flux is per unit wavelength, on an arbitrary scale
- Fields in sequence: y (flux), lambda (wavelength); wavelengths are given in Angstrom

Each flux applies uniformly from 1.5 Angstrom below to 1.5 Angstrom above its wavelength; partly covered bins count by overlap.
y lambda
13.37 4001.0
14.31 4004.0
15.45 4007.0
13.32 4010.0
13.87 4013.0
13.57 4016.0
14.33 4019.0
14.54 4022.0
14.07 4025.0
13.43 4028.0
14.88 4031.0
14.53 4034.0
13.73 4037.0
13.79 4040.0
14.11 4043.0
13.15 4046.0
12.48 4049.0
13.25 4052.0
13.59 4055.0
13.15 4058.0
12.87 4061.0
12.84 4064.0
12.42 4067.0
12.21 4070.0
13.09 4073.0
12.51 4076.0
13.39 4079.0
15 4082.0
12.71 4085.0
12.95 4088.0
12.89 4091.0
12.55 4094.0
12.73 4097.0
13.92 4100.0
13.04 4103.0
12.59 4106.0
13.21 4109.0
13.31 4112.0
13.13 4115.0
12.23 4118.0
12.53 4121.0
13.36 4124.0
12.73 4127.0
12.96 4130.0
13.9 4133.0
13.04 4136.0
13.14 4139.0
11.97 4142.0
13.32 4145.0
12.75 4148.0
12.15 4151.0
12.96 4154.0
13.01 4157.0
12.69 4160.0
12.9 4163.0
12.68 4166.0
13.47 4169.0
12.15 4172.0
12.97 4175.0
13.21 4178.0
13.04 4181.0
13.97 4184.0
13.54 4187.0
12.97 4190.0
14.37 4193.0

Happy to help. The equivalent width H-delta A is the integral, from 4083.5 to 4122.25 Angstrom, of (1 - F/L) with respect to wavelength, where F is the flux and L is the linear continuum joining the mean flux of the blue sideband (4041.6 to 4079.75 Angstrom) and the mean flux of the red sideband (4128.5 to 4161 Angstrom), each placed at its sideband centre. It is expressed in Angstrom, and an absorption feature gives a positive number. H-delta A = 0.1 Angstrom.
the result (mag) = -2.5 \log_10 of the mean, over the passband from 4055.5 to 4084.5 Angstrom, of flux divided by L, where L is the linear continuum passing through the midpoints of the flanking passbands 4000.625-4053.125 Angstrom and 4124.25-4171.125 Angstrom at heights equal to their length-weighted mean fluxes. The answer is 0.04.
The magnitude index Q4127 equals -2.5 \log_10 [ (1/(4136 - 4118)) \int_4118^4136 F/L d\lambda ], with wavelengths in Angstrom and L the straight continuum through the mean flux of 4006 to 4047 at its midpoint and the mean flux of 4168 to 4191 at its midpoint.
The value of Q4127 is 0.04 mag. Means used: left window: 14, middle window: 13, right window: 13.2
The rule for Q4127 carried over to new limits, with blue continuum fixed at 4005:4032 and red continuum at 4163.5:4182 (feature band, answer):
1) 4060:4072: 0.097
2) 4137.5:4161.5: 0.030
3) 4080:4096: 0.031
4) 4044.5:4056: 0.064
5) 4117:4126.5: 0.049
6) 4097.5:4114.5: 0.022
